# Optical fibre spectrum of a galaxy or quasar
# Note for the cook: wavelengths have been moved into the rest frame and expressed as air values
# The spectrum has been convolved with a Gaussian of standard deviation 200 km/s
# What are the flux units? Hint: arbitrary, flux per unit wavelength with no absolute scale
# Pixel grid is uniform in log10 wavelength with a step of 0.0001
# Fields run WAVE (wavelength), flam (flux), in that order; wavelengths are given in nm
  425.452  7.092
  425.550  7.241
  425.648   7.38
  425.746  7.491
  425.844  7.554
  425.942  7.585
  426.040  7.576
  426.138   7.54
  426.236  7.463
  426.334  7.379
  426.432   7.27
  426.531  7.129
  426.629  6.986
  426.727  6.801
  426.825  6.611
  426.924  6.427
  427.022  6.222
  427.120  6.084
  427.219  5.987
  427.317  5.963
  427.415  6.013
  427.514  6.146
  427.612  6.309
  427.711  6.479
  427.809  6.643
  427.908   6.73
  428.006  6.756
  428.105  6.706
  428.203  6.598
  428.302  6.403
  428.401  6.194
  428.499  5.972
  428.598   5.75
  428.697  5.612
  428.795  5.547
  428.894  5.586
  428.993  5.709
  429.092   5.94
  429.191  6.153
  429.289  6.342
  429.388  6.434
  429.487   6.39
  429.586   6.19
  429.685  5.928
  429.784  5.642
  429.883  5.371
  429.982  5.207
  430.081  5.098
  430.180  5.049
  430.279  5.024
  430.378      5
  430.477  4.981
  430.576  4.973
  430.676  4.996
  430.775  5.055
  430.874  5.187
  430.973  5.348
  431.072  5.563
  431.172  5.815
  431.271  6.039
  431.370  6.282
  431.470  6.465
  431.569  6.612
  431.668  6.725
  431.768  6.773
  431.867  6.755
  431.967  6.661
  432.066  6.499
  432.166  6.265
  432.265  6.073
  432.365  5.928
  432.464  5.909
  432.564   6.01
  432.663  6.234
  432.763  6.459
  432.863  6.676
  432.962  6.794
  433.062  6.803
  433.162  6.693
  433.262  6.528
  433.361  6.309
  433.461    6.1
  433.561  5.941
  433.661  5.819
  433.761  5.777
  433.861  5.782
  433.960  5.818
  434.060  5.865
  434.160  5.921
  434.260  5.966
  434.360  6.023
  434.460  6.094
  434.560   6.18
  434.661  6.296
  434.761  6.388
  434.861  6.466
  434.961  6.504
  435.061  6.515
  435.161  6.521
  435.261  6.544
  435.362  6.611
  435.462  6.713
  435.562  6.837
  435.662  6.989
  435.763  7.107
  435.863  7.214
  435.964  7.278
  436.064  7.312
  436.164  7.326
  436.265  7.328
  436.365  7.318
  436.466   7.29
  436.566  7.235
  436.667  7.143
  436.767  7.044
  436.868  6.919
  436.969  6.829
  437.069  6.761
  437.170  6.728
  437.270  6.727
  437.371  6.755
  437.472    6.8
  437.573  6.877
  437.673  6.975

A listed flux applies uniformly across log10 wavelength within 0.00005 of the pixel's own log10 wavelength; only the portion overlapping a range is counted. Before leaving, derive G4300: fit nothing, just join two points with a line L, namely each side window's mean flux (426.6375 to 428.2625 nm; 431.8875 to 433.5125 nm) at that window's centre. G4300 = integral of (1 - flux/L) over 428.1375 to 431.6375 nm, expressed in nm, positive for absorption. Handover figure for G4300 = 0.36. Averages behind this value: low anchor 6.42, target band 5.74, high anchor 6.38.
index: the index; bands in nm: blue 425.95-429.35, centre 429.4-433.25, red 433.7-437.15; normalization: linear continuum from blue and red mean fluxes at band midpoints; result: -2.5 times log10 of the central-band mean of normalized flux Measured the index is 0.10 mag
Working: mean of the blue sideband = 6.46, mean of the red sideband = 6.64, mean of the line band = 5.94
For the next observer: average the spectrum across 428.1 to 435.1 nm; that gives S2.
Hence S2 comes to 6.01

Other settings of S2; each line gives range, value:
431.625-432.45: 6.43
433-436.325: 6.48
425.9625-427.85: 6.7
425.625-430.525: 6.3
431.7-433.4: 6.44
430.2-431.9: 5.72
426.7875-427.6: 6.18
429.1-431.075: 5.51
